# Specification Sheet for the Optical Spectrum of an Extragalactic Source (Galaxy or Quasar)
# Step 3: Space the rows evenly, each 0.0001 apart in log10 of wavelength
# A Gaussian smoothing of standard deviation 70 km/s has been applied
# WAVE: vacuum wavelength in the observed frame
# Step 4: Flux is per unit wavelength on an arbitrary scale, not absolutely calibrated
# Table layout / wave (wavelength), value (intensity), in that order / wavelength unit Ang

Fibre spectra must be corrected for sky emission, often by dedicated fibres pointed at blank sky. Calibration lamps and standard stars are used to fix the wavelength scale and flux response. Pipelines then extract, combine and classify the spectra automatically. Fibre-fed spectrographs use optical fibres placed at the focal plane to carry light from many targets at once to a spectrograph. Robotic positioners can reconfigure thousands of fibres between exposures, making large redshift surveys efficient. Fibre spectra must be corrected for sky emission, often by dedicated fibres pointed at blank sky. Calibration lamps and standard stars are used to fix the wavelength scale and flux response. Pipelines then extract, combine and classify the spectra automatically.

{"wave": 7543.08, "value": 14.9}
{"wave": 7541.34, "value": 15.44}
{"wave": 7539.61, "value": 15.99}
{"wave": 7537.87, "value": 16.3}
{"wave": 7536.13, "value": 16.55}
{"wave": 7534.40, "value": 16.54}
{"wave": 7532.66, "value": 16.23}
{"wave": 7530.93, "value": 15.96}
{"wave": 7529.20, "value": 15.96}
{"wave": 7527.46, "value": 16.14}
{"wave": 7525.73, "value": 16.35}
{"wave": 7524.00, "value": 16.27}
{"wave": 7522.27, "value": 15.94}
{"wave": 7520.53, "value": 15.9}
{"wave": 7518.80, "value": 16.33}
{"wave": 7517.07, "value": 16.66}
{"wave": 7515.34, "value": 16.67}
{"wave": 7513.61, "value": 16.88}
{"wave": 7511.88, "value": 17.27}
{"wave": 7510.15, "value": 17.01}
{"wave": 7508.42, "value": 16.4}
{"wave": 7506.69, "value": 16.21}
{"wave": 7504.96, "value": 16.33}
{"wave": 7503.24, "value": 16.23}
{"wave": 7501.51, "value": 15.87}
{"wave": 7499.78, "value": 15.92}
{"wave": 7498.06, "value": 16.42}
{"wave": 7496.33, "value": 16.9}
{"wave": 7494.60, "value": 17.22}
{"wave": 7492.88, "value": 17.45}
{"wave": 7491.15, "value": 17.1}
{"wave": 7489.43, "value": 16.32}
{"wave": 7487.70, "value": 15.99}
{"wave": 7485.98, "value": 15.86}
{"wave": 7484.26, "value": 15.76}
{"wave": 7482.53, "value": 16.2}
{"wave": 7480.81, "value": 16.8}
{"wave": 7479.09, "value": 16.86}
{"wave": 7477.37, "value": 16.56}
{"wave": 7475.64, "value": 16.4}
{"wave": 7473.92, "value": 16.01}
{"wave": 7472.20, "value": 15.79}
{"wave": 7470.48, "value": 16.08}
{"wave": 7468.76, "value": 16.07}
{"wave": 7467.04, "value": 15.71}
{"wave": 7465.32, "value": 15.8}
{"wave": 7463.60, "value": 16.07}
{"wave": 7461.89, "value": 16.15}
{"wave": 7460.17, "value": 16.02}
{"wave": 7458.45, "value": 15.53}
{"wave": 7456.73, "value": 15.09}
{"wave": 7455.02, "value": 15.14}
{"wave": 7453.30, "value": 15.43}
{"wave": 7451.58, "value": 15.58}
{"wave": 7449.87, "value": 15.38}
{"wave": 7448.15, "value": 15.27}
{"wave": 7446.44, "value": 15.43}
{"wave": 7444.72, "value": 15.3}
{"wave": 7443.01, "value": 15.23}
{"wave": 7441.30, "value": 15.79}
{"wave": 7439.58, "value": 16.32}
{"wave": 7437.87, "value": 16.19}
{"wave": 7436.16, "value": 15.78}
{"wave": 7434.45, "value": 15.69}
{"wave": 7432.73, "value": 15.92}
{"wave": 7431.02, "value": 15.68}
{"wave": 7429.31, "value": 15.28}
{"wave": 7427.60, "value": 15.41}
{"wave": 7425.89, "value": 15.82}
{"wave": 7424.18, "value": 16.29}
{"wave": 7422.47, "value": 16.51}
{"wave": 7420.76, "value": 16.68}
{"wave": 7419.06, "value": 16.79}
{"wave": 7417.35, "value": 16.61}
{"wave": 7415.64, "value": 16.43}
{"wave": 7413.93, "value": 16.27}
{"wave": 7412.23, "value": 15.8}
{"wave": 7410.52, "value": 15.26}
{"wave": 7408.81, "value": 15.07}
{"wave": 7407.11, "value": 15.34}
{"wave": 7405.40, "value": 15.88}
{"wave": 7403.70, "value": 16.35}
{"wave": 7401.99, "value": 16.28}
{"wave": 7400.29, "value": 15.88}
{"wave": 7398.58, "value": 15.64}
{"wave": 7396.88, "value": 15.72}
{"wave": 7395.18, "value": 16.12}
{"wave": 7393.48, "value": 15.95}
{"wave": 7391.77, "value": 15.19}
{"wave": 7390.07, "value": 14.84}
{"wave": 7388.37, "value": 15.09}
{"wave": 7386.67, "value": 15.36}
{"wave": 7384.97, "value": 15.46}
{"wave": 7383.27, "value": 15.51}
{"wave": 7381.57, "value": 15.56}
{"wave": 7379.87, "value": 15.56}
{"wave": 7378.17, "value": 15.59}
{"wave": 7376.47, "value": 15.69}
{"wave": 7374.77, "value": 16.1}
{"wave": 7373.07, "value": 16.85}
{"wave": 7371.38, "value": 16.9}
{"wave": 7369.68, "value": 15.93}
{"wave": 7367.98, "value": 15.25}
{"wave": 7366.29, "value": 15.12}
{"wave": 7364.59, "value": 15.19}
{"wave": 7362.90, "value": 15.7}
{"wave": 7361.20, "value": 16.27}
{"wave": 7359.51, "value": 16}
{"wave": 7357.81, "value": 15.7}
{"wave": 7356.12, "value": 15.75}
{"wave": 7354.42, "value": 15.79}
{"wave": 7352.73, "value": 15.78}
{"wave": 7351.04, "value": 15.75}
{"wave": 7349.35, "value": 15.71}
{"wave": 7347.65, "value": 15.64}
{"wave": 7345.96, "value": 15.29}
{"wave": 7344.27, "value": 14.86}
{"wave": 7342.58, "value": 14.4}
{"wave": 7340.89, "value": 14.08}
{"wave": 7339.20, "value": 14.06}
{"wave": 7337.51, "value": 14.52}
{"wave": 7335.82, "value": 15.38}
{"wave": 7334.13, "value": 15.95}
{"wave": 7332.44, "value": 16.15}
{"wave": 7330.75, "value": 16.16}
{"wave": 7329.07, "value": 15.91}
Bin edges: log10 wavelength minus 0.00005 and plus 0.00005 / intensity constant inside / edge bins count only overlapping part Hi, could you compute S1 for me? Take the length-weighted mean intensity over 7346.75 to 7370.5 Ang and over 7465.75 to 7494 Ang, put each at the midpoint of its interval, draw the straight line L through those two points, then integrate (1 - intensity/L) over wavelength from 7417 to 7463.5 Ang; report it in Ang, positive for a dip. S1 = 0.92 Ang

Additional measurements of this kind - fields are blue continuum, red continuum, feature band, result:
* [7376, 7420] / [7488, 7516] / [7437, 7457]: 0.8 Ang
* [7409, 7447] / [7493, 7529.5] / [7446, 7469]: 0.7 Ang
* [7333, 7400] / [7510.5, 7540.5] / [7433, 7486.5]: 0.6 Ang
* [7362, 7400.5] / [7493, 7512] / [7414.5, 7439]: -0.1 Ang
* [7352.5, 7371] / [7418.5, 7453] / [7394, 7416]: -0.1 Ang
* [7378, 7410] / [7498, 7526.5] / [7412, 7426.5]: -0.6 Ang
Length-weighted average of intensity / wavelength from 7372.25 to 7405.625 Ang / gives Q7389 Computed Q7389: 15.7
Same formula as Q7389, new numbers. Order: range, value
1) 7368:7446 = 15.8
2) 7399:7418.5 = 15.9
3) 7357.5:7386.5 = 15.8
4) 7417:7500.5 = 16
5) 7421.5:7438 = 15.8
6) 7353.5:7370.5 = 15.7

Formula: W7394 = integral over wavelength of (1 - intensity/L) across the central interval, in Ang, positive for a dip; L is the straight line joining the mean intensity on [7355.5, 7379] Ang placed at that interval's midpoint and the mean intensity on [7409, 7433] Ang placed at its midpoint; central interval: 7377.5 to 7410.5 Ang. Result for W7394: 0.74 Ang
